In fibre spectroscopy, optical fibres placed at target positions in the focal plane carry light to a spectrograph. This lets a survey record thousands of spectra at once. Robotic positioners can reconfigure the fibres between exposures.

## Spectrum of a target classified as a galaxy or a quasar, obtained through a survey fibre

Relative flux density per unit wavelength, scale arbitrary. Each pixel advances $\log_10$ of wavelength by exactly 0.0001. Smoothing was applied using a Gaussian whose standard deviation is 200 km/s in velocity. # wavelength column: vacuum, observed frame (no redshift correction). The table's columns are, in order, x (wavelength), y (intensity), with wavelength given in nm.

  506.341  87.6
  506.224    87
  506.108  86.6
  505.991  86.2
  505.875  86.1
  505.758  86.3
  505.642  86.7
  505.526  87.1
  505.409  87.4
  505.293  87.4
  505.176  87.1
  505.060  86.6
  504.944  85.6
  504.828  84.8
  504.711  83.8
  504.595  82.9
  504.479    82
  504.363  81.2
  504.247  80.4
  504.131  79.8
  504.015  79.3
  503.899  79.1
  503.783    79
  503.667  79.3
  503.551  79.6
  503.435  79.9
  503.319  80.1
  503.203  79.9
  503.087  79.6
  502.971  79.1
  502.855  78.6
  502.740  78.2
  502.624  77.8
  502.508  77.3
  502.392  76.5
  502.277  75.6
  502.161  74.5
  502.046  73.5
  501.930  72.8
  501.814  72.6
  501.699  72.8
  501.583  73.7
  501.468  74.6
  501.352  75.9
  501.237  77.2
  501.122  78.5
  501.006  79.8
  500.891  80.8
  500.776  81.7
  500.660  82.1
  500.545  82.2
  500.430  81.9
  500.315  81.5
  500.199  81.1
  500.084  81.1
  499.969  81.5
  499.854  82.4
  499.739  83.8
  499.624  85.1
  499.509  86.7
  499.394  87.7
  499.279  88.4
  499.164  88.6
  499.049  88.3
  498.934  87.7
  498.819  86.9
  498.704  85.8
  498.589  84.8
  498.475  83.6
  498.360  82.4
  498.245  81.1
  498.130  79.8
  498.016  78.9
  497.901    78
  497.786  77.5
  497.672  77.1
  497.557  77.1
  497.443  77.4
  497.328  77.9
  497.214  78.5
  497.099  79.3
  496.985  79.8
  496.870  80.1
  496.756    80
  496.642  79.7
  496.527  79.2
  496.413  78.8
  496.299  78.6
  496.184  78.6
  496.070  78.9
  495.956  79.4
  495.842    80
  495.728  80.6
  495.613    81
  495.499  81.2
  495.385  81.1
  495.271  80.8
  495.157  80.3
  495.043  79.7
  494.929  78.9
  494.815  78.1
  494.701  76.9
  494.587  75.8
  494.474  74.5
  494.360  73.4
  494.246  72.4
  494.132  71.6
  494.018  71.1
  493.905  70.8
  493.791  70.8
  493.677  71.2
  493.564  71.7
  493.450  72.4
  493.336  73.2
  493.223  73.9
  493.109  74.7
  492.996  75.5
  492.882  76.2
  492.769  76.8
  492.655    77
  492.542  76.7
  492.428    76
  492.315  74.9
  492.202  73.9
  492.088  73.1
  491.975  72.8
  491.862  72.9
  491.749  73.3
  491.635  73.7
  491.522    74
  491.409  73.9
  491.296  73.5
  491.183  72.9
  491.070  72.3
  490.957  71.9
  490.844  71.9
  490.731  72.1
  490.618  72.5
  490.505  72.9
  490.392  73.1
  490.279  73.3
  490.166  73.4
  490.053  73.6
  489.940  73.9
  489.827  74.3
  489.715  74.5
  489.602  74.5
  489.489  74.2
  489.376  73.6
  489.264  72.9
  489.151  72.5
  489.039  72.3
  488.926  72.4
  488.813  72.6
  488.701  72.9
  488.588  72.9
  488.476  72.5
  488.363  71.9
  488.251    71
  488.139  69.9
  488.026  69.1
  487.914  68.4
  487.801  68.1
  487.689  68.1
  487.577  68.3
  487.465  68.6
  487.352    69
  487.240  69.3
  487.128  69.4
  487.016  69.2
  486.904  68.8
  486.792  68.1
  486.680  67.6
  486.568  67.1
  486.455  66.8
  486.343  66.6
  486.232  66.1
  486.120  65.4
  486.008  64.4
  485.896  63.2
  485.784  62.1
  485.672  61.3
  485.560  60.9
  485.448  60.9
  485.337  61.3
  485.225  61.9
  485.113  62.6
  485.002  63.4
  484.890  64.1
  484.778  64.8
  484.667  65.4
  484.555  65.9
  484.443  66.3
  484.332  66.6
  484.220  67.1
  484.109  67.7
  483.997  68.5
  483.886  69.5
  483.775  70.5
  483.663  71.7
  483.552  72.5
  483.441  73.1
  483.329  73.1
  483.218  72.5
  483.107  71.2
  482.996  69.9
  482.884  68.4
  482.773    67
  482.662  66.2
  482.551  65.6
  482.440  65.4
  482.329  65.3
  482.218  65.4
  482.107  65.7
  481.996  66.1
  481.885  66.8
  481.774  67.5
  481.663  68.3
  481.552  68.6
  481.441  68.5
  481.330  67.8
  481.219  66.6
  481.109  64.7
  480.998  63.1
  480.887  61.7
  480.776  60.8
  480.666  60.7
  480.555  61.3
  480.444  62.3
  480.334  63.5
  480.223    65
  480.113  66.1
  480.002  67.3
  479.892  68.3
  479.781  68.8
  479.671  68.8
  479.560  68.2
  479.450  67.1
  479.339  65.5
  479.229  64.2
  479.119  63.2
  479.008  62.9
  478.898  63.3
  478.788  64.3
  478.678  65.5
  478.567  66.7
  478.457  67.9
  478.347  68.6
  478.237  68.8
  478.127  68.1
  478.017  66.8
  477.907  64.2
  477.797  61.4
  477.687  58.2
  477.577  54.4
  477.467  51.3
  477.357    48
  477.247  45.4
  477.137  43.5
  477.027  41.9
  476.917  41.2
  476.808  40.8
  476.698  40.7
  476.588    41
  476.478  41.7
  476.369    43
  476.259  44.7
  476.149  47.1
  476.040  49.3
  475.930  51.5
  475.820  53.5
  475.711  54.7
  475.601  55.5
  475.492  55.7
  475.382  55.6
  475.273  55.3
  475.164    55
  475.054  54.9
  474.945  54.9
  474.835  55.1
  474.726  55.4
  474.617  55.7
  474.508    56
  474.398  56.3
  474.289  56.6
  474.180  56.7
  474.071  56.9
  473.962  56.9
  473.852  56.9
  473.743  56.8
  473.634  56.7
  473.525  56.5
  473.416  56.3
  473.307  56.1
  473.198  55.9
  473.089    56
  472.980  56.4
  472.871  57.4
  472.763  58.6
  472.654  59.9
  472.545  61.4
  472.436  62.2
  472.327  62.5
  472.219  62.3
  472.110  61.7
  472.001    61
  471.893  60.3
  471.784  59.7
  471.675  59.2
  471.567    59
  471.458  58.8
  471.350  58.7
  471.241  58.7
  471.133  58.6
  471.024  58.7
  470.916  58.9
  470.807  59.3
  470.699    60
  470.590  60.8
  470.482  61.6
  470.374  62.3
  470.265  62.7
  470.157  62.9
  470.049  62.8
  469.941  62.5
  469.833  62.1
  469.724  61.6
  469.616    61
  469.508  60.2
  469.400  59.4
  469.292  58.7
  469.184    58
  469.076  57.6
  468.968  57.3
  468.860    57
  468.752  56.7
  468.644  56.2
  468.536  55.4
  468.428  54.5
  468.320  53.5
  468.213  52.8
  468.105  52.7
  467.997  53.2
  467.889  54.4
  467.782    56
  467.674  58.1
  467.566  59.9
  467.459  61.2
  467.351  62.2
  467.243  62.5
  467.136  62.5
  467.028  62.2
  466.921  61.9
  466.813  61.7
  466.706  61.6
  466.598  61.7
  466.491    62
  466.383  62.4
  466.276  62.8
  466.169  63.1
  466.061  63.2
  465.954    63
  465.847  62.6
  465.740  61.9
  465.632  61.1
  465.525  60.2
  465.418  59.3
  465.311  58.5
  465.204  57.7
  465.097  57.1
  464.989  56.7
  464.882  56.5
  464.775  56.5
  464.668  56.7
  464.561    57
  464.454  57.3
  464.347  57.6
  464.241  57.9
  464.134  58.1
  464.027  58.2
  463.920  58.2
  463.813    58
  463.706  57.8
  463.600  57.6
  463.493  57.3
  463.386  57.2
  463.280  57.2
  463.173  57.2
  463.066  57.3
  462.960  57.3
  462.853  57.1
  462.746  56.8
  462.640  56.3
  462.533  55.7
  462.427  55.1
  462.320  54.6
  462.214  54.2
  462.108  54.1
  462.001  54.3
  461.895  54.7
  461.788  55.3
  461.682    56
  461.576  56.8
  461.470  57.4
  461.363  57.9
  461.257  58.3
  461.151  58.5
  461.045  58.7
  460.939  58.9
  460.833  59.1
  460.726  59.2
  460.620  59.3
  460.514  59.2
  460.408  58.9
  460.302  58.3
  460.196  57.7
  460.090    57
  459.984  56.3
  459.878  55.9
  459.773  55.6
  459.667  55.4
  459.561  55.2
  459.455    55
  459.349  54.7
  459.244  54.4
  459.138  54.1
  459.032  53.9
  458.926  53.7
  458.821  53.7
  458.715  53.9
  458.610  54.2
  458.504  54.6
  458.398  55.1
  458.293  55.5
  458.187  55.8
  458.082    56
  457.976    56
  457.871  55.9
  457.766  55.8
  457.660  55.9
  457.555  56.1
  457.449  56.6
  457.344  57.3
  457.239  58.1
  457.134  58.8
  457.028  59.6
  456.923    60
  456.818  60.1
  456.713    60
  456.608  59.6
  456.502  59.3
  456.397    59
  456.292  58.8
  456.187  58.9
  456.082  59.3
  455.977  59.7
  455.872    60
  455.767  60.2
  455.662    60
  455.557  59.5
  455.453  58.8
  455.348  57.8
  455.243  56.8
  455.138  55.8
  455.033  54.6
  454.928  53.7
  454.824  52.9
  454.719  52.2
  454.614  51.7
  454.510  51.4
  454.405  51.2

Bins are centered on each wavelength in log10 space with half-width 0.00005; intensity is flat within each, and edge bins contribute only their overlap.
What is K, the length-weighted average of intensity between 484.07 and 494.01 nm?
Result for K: 70.3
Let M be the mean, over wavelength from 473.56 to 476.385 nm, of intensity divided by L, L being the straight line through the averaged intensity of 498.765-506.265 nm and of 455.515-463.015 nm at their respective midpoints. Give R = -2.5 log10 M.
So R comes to 0.21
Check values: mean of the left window 57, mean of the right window 81.5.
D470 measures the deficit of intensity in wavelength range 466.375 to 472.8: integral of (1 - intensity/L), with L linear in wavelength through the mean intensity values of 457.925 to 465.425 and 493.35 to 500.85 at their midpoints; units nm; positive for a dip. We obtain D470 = 0.23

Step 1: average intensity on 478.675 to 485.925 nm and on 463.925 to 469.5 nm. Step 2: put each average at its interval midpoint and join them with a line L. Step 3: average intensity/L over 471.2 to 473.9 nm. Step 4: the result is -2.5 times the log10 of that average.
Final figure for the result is 0.05 mag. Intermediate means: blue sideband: 58.8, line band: 58.8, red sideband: 66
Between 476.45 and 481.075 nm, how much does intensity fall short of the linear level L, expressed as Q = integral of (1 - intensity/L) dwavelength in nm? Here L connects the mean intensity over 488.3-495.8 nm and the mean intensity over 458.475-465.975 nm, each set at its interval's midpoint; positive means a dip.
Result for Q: 0.485 nm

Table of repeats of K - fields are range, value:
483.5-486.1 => 65.3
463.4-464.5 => 57.8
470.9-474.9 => 58.1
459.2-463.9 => 56.8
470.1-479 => 56.6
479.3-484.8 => 67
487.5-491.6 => 72.3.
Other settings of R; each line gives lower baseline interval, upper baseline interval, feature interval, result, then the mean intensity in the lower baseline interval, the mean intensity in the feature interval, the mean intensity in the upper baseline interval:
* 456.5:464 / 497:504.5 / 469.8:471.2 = 0.028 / 56.7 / 61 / 80.1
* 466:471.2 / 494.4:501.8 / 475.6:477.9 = 0.331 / 59.6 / 48.2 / 80.5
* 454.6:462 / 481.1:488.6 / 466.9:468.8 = 0.058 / 56.9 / 57.5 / 67.3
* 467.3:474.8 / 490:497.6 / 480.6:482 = 0.013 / 58.4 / 65.4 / 75.7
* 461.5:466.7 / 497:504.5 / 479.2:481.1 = 0.047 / 58.1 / 64.9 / 80.1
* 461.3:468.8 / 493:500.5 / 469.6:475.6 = 0.080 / 58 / 58.5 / 79.4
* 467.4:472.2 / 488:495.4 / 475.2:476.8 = 0.272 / 58.8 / 49.1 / 73.9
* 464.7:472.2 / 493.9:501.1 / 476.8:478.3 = 0.212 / 59.5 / 54.4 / 80.4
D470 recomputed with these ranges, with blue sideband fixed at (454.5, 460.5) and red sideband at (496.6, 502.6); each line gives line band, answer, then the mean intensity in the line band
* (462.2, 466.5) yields 0.15 nm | 58.4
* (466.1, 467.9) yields 0.02 nm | 61.1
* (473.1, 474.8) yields 0.25 nm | 56.4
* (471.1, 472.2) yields 0.08 nm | 59.7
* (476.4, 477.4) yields 0.37 nm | 42.6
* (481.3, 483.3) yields 0.08 nm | 67.6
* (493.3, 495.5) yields 0.06 nm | 75.2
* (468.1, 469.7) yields 0.15 nm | 57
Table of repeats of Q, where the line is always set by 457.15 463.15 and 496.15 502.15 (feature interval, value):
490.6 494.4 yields 0.15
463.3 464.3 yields 0.01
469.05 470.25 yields 0.03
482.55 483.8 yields 0.00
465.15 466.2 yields -0.02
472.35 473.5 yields 0.11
